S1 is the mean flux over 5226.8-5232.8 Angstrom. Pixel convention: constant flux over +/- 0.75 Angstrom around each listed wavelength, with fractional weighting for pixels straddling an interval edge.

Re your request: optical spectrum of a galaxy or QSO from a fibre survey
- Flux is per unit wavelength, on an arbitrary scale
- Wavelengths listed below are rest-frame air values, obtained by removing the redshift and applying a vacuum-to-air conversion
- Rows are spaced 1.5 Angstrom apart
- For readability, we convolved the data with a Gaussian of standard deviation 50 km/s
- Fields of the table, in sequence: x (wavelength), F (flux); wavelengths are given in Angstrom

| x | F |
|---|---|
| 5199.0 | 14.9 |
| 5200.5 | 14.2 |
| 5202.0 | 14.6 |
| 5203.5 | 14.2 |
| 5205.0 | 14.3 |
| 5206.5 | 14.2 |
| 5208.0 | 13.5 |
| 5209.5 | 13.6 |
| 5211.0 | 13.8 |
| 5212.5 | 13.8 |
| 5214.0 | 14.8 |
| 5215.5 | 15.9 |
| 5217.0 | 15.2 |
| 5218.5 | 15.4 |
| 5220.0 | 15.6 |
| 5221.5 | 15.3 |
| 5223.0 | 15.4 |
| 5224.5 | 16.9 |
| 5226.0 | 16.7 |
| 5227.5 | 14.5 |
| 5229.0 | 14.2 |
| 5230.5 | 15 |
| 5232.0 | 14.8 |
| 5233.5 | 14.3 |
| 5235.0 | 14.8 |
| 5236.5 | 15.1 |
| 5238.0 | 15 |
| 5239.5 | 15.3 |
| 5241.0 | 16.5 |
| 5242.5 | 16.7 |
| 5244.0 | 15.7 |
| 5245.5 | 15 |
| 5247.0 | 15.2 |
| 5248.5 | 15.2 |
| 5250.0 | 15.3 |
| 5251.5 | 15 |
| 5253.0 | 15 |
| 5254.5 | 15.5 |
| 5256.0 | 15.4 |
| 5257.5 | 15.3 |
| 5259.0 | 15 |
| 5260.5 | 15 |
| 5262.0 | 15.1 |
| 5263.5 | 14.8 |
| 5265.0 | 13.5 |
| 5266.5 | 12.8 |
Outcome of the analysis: 14.6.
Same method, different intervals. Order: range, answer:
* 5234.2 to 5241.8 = 15.3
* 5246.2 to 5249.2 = 15.2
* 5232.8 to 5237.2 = 14.7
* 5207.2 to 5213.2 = 13.7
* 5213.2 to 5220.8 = 15.4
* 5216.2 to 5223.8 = 15.4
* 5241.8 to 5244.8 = 16.2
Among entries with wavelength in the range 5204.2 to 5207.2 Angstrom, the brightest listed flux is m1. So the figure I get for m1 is 14.3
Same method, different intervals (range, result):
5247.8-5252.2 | 15.3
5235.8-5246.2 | 16.7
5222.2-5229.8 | 16.9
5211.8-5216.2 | 15.9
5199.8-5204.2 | 14.6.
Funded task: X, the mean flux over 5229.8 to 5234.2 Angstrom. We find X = 14.7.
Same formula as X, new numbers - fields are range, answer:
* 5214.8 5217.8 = 15.5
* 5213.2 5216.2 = 15.3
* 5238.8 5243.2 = 16.2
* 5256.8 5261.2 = 15.1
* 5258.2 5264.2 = 15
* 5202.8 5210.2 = 14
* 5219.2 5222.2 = 15.5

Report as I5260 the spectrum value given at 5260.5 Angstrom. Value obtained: 15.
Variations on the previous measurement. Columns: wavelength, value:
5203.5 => 14.2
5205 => 14.3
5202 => 14.6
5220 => 15.6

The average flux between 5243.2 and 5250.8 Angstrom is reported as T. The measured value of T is 15.3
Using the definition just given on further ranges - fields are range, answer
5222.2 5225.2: 16.1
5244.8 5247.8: 15.1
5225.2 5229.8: 15.2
